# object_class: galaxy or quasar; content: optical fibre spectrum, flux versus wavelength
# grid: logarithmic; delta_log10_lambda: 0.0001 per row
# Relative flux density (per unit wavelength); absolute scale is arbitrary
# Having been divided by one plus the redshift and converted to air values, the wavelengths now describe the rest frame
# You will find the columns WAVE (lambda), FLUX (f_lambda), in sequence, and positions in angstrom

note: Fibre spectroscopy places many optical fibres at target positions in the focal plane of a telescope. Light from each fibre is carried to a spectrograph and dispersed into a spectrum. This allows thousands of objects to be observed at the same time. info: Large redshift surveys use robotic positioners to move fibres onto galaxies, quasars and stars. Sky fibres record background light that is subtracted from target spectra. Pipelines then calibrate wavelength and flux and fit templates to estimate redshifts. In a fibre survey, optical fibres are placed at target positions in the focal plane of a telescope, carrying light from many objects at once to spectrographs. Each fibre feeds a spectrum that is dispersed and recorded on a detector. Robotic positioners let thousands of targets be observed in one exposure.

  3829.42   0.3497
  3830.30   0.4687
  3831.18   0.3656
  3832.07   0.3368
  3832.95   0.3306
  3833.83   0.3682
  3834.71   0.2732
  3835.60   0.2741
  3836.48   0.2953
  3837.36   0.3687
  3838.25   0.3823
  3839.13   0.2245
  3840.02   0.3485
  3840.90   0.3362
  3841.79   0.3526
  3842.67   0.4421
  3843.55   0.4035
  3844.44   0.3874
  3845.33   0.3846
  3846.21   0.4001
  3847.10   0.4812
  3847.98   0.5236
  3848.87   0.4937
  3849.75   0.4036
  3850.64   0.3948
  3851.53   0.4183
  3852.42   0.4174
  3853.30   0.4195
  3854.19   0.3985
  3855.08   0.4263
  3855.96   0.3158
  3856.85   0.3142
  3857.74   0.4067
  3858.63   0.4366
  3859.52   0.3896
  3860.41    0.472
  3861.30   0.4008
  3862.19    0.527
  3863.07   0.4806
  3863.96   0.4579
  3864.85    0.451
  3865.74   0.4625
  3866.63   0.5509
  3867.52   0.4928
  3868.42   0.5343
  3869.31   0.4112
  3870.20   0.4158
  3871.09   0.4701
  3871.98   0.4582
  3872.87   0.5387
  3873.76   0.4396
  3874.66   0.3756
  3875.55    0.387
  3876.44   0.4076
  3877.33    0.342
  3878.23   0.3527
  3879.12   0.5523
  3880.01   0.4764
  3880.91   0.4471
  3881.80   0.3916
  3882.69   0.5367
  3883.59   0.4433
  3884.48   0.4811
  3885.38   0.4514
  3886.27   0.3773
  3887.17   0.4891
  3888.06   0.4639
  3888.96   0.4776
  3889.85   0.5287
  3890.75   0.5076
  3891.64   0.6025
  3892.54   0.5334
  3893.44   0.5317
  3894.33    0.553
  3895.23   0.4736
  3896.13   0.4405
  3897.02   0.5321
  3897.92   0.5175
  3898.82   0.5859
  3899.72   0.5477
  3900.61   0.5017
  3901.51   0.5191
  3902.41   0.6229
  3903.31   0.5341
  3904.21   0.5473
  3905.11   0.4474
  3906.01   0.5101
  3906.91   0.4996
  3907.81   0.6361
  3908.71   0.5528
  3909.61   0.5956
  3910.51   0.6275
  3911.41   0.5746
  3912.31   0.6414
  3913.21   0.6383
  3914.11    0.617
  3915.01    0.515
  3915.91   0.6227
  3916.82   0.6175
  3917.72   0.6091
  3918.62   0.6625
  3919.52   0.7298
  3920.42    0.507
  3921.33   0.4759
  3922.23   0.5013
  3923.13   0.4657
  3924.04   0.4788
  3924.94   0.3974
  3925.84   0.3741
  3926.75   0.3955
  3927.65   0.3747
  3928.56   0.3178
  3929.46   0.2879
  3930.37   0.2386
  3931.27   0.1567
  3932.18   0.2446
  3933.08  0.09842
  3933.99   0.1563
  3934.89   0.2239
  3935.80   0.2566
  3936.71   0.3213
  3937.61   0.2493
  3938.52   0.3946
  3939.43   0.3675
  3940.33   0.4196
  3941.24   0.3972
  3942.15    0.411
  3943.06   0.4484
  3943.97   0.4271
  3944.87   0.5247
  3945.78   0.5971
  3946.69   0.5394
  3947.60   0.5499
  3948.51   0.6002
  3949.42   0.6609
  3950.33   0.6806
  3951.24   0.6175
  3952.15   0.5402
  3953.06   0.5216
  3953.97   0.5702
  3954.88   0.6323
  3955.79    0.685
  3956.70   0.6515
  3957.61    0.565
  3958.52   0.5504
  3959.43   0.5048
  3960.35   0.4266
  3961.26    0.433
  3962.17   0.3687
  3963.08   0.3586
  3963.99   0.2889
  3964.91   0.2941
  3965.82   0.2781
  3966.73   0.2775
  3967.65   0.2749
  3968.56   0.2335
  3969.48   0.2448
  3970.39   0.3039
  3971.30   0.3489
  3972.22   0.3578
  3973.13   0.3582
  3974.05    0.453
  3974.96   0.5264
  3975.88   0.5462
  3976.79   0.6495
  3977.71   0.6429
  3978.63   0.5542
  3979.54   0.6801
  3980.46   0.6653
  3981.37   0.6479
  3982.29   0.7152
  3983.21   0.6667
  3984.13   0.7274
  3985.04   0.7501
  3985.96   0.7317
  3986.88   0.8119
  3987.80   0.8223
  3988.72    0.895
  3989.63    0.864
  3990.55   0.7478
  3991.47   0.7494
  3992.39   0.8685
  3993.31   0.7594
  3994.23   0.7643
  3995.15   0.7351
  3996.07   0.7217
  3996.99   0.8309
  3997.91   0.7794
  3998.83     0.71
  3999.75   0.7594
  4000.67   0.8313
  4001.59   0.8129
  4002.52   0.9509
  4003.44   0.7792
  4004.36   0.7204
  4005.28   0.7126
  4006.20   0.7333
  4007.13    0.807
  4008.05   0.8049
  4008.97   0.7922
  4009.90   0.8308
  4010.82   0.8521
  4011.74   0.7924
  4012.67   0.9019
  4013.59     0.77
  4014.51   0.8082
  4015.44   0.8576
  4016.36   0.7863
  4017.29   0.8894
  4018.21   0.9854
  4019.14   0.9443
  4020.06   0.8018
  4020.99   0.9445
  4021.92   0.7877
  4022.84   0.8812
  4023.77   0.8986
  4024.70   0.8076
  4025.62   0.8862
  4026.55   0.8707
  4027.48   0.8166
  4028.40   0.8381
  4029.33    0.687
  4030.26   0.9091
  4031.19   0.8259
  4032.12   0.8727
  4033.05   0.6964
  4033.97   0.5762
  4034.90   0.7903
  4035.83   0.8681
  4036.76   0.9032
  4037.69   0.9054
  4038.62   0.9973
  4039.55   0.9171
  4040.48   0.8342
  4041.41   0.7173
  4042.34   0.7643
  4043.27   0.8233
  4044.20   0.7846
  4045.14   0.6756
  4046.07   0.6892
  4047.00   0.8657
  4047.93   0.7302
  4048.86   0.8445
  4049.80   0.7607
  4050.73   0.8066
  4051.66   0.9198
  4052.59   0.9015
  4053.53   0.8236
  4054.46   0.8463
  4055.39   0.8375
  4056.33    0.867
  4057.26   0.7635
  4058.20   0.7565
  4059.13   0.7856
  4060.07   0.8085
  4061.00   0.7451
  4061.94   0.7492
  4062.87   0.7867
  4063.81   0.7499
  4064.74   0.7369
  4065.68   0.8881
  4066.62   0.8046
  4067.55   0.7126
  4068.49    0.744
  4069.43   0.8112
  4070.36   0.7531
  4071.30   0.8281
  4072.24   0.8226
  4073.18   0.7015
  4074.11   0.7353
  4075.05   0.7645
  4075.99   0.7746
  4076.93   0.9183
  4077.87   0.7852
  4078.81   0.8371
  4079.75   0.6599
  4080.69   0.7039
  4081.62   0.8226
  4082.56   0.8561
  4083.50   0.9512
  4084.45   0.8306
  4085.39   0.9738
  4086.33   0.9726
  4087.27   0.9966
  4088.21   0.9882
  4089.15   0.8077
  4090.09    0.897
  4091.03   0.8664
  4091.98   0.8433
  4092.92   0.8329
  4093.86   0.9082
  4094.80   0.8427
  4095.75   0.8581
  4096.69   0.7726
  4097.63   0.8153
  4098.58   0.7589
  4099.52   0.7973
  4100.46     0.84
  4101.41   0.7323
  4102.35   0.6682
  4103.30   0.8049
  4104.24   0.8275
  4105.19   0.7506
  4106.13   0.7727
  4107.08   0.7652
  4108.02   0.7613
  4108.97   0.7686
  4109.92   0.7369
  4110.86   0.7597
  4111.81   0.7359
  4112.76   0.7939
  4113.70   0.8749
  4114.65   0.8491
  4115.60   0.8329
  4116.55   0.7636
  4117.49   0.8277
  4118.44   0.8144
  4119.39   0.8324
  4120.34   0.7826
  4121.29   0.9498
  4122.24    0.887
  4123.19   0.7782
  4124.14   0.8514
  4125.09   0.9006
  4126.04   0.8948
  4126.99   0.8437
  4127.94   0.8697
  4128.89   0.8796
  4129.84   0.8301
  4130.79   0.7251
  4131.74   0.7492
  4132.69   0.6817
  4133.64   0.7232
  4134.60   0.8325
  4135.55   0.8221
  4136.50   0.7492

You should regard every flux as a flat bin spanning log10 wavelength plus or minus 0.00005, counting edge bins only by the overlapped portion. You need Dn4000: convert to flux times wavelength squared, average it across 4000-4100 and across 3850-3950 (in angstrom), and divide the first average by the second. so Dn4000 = 1.91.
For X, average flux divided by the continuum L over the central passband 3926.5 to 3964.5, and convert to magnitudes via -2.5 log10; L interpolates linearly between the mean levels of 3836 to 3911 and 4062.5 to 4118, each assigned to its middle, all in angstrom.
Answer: 0.32 mag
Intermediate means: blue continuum 0.459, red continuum 0.81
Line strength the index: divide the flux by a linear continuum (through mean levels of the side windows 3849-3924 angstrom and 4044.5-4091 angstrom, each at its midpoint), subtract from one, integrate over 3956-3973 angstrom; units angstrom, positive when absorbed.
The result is 6.7 angstrom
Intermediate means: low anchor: 0.493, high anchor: 0.813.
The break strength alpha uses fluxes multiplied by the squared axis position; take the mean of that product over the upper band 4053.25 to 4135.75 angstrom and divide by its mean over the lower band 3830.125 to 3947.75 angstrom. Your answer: 2.0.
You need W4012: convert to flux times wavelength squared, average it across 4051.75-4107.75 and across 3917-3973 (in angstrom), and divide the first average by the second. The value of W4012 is 2.0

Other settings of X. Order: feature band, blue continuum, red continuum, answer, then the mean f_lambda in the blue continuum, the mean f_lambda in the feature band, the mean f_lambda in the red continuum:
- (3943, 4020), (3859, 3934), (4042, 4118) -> -0.013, 0.479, 0.644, 0.807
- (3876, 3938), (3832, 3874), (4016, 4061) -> 0.123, 0.411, 0.469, 0.826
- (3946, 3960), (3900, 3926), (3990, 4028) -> 0.128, 0.555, 0.59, 0.817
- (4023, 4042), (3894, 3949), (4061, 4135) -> -0.211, 0.47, 0.831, 0.812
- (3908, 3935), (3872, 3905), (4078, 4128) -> 0.159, 0.486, 0.461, 0.827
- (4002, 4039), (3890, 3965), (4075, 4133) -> -0.246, 0.485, 0.832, 0.823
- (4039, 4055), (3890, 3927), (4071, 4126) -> -0.086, 0.543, 0.808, 0.821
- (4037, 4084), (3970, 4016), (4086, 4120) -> -0.031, 0.719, 0.802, 0.818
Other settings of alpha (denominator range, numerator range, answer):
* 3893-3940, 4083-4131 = 1.96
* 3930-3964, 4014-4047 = 1.96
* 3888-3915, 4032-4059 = 1.60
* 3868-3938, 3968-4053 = 1.71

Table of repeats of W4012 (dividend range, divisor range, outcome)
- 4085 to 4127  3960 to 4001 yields 1.50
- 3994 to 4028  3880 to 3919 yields 1.63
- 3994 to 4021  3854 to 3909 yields 1.82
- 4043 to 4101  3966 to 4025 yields 1.19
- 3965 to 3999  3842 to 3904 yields 1.40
